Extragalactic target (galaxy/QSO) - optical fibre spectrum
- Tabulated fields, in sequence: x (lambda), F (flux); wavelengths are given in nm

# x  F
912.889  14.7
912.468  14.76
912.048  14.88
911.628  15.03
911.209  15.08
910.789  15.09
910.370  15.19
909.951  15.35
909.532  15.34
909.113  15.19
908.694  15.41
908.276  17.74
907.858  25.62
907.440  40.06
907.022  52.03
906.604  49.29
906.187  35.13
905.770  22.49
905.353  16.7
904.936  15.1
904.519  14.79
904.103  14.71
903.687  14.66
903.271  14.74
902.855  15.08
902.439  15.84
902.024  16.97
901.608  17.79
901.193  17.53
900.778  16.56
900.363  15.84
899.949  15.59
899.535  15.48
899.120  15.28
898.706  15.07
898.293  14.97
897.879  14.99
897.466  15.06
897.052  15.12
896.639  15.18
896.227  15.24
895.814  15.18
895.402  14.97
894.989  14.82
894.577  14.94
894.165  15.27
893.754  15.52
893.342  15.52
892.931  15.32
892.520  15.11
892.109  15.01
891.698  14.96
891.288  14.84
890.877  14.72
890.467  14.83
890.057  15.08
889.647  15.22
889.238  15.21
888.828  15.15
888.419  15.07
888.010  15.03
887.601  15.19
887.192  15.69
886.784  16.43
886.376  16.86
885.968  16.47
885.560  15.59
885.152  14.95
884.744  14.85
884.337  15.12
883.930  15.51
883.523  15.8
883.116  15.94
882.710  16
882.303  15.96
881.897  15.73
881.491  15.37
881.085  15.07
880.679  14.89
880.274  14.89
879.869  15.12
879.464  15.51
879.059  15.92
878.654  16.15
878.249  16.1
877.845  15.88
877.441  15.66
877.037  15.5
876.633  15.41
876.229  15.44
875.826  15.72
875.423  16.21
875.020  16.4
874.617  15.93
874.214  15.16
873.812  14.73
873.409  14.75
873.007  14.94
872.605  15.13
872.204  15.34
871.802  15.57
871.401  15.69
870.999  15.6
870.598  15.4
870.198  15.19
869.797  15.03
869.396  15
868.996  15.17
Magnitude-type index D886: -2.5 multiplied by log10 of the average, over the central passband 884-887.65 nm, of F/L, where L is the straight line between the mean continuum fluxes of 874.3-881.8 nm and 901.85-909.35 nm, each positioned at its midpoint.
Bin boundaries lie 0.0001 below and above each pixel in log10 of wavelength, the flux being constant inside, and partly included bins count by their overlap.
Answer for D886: 0.13 mag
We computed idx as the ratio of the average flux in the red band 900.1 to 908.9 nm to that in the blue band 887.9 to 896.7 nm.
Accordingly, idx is 1.5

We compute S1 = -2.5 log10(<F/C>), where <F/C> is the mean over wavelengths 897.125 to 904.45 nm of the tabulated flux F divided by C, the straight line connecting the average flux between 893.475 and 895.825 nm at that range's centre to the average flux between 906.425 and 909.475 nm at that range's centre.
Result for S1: 0.354 mag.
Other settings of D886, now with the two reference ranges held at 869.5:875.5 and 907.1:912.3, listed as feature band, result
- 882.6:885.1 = 0.07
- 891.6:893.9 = 0.15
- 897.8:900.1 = 0.18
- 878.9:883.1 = 0.05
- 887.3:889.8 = 0.12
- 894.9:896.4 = 0.18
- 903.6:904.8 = 0.25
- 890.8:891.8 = 0.17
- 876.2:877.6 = 0.02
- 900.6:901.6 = 0.07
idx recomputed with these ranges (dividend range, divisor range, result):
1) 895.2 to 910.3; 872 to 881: 1.24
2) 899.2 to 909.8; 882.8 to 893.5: 1.36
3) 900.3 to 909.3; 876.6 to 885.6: 1.41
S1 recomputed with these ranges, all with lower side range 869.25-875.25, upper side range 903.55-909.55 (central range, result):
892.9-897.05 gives 0.38 mag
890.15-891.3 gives 0.35 mag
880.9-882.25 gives 0.16 mag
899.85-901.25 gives 0.38 mag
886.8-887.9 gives 0.24 mag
